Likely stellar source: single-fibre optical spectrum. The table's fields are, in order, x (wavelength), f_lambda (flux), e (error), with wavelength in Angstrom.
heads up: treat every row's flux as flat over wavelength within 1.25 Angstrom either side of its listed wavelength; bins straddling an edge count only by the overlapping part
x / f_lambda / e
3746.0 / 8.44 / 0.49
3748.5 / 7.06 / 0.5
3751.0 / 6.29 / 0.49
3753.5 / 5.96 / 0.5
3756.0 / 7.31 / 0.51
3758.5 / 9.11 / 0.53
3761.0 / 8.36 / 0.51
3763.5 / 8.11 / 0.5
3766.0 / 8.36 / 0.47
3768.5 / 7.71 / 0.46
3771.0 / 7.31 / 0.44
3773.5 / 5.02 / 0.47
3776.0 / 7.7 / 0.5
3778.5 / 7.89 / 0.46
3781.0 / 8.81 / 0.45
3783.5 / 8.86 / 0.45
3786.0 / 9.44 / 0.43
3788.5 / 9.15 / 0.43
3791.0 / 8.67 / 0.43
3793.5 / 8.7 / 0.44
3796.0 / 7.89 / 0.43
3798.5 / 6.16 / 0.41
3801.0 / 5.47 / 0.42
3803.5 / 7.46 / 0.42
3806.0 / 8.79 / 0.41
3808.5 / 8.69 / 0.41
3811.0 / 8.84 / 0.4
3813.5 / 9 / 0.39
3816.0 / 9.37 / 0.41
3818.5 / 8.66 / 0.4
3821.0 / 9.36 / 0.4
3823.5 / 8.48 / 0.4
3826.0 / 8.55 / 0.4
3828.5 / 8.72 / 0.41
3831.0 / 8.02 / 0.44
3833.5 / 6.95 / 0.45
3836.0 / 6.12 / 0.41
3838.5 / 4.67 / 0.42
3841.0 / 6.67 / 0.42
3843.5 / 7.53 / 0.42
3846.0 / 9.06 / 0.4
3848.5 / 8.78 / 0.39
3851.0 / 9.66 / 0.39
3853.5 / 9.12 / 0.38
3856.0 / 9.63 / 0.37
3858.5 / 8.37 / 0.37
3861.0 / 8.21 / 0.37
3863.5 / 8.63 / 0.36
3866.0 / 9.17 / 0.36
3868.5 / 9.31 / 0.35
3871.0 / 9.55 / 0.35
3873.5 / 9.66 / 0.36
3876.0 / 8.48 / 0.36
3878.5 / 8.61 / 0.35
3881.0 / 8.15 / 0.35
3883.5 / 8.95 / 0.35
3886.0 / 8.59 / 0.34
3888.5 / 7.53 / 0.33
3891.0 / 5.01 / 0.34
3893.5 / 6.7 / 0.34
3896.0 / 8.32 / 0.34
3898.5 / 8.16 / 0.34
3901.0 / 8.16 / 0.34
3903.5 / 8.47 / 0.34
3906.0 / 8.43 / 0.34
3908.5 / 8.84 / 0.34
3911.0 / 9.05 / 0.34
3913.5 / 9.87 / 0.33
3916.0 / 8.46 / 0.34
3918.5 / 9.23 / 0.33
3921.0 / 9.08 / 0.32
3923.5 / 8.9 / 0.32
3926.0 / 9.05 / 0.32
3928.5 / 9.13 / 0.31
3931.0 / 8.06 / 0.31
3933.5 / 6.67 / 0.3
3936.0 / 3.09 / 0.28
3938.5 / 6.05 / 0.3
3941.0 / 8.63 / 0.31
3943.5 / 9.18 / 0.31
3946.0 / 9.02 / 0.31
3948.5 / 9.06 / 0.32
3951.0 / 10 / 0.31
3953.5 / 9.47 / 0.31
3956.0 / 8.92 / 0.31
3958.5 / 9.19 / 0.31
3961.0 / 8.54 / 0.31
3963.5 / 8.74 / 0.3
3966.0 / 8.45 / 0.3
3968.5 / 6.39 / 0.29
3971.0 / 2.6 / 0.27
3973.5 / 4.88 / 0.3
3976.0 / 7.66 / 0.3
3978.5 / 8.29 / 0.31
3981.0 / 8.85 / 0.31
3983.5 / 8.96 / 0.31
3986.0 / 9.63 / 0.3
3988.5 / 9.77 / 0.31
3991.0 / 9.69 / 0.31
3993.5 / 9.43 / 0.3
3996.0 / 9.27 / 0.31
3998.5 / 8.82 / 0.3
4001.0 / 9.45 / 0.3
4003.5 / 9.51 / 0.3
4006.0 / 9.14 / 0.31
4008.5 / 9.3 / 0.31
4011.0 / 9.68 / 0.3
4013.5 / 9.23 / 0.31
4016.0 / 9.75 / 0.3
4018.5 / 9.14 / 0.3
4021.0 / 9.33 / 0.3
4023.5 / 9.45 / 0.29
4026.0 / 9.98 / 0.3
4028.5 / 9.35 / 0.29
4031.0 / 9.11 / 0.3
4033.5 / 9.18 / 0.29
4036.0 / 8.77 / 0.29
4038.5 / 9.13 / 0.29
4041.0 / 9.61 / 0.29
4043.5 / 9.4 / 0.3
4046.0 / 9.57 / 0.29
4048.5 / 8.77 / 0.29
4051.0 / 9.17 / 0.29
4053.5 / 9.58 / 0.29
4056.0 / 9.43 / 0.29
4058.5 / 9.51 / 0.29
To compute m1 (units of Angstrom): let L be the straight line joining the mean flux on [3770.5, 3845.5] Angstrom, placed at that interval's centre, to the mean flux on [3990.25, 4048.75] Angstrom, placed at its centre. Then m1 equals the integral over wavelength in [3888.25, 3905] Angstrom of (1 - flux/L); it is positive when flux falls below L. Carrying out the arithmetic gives 2.0 Angstrom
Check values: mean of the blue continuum 7.92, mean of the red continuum 9.34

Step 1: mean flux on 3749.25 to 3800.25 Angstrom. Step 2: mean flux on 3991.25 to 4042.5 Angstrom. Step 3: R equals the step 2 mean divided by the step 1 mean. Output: 1.20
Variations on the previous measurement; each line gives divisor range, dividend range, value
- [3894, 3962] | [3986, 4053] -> 1.11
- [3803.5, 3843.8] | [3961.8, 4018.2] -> 1.06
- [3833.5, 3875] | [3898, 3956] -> 1.01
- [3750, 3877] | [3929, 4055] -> 1.06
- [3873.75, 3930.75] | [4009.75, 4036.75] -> 1.11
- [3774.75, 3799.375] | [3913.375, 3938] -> 0.96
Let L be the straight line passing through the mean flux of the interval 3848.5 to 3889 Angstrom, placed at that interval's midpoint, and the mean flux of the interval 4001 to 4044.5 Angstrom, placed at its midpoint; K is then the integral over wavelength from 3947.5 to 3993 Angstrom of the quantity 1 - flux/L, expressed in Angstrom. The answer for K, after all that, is 4.4 Angstrom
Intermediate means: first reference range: 8.87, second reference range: 9.36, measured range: 8.3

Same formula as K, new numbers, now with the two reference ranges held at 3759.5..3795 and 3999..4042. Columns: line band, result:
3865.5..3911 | 1.8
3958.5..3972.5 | 3.0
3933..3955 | 2.5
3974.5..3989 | 0.7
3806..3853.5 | 1.1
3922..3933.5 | 0.4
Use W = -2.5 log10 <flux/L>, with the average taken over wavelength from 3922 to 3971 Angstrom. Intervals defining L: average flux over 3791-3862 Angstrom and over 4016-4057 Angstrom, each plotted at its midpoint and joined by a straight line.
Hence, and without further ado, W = 0.09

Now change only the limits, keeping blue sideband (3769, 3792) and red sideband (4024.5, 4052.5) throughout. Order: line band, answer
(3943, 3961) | -0.041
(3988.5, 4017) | -0.034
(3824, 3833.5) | 0.008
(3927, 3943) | 0.236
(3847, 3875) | -0.079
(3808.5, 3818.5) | -0.094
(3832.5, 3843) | 0.325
